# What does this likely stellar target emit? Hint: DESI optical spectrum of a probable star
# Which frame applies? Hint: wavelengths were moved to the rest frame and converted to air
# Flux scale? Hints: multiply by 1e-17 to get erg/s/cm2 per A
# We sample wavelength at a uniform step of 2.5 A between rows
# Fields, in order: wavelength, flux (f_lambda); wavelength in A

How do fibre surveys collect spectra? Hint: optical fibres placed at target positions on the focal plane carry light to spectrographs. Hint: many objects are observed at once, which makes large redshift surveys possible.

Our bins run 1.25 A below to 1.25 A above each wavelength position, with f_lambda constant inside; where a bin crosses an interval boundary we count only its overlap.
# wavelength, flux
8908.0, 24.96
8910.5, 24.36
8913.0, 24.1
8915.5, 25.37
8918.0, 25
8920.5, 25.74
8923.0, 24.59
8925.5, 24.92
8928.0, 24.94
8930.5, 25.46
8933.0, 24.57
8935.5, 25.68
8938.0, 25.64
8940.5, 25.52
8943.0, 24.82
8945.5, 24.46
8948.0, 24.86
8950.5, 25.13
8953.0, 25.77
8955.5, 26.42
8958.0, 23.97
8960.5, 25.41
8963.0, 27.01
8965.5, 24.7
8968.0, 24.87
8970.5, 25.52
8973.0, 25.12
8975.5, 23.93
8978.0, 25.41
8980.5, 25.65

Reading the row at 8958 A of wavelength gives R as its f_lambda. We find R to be 23.97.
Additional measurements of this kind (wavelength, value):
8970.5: 25.52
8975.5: 23.93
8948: 24.86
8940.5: 25.52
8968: 24.87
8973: 25.12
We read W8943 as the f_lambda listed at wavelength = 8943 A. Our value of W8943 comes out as 24.82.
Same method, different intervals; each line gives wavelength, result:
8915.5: 25.37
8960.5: 25.41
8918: 25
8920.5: 25.74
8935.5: 25.68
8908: 24.96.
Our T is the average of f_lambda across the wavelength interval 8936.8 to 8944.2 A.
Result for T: 25.3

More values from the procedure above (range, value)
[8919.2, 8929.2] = 25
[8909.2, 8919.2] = 24.7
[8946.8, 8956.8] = 25.5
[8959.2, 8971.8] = 25.5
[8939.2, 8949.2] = 24.9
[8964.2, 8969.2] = 24.8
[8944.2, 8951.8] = 24.8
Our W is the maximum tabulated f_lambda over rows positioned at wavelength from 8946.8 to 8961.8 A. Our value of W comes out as 26.42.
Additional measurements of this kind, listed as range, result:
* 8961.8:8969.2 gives 27.01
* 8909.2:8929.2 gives 25.74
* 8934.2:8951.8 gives 25.68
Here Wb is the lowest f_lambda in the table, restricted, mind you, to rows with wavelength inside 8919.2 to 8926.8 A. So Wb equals 24.59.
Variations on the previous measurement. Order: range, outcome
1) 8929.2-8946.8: 24.46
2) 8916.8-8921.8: 25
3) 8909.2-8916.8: 24.1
